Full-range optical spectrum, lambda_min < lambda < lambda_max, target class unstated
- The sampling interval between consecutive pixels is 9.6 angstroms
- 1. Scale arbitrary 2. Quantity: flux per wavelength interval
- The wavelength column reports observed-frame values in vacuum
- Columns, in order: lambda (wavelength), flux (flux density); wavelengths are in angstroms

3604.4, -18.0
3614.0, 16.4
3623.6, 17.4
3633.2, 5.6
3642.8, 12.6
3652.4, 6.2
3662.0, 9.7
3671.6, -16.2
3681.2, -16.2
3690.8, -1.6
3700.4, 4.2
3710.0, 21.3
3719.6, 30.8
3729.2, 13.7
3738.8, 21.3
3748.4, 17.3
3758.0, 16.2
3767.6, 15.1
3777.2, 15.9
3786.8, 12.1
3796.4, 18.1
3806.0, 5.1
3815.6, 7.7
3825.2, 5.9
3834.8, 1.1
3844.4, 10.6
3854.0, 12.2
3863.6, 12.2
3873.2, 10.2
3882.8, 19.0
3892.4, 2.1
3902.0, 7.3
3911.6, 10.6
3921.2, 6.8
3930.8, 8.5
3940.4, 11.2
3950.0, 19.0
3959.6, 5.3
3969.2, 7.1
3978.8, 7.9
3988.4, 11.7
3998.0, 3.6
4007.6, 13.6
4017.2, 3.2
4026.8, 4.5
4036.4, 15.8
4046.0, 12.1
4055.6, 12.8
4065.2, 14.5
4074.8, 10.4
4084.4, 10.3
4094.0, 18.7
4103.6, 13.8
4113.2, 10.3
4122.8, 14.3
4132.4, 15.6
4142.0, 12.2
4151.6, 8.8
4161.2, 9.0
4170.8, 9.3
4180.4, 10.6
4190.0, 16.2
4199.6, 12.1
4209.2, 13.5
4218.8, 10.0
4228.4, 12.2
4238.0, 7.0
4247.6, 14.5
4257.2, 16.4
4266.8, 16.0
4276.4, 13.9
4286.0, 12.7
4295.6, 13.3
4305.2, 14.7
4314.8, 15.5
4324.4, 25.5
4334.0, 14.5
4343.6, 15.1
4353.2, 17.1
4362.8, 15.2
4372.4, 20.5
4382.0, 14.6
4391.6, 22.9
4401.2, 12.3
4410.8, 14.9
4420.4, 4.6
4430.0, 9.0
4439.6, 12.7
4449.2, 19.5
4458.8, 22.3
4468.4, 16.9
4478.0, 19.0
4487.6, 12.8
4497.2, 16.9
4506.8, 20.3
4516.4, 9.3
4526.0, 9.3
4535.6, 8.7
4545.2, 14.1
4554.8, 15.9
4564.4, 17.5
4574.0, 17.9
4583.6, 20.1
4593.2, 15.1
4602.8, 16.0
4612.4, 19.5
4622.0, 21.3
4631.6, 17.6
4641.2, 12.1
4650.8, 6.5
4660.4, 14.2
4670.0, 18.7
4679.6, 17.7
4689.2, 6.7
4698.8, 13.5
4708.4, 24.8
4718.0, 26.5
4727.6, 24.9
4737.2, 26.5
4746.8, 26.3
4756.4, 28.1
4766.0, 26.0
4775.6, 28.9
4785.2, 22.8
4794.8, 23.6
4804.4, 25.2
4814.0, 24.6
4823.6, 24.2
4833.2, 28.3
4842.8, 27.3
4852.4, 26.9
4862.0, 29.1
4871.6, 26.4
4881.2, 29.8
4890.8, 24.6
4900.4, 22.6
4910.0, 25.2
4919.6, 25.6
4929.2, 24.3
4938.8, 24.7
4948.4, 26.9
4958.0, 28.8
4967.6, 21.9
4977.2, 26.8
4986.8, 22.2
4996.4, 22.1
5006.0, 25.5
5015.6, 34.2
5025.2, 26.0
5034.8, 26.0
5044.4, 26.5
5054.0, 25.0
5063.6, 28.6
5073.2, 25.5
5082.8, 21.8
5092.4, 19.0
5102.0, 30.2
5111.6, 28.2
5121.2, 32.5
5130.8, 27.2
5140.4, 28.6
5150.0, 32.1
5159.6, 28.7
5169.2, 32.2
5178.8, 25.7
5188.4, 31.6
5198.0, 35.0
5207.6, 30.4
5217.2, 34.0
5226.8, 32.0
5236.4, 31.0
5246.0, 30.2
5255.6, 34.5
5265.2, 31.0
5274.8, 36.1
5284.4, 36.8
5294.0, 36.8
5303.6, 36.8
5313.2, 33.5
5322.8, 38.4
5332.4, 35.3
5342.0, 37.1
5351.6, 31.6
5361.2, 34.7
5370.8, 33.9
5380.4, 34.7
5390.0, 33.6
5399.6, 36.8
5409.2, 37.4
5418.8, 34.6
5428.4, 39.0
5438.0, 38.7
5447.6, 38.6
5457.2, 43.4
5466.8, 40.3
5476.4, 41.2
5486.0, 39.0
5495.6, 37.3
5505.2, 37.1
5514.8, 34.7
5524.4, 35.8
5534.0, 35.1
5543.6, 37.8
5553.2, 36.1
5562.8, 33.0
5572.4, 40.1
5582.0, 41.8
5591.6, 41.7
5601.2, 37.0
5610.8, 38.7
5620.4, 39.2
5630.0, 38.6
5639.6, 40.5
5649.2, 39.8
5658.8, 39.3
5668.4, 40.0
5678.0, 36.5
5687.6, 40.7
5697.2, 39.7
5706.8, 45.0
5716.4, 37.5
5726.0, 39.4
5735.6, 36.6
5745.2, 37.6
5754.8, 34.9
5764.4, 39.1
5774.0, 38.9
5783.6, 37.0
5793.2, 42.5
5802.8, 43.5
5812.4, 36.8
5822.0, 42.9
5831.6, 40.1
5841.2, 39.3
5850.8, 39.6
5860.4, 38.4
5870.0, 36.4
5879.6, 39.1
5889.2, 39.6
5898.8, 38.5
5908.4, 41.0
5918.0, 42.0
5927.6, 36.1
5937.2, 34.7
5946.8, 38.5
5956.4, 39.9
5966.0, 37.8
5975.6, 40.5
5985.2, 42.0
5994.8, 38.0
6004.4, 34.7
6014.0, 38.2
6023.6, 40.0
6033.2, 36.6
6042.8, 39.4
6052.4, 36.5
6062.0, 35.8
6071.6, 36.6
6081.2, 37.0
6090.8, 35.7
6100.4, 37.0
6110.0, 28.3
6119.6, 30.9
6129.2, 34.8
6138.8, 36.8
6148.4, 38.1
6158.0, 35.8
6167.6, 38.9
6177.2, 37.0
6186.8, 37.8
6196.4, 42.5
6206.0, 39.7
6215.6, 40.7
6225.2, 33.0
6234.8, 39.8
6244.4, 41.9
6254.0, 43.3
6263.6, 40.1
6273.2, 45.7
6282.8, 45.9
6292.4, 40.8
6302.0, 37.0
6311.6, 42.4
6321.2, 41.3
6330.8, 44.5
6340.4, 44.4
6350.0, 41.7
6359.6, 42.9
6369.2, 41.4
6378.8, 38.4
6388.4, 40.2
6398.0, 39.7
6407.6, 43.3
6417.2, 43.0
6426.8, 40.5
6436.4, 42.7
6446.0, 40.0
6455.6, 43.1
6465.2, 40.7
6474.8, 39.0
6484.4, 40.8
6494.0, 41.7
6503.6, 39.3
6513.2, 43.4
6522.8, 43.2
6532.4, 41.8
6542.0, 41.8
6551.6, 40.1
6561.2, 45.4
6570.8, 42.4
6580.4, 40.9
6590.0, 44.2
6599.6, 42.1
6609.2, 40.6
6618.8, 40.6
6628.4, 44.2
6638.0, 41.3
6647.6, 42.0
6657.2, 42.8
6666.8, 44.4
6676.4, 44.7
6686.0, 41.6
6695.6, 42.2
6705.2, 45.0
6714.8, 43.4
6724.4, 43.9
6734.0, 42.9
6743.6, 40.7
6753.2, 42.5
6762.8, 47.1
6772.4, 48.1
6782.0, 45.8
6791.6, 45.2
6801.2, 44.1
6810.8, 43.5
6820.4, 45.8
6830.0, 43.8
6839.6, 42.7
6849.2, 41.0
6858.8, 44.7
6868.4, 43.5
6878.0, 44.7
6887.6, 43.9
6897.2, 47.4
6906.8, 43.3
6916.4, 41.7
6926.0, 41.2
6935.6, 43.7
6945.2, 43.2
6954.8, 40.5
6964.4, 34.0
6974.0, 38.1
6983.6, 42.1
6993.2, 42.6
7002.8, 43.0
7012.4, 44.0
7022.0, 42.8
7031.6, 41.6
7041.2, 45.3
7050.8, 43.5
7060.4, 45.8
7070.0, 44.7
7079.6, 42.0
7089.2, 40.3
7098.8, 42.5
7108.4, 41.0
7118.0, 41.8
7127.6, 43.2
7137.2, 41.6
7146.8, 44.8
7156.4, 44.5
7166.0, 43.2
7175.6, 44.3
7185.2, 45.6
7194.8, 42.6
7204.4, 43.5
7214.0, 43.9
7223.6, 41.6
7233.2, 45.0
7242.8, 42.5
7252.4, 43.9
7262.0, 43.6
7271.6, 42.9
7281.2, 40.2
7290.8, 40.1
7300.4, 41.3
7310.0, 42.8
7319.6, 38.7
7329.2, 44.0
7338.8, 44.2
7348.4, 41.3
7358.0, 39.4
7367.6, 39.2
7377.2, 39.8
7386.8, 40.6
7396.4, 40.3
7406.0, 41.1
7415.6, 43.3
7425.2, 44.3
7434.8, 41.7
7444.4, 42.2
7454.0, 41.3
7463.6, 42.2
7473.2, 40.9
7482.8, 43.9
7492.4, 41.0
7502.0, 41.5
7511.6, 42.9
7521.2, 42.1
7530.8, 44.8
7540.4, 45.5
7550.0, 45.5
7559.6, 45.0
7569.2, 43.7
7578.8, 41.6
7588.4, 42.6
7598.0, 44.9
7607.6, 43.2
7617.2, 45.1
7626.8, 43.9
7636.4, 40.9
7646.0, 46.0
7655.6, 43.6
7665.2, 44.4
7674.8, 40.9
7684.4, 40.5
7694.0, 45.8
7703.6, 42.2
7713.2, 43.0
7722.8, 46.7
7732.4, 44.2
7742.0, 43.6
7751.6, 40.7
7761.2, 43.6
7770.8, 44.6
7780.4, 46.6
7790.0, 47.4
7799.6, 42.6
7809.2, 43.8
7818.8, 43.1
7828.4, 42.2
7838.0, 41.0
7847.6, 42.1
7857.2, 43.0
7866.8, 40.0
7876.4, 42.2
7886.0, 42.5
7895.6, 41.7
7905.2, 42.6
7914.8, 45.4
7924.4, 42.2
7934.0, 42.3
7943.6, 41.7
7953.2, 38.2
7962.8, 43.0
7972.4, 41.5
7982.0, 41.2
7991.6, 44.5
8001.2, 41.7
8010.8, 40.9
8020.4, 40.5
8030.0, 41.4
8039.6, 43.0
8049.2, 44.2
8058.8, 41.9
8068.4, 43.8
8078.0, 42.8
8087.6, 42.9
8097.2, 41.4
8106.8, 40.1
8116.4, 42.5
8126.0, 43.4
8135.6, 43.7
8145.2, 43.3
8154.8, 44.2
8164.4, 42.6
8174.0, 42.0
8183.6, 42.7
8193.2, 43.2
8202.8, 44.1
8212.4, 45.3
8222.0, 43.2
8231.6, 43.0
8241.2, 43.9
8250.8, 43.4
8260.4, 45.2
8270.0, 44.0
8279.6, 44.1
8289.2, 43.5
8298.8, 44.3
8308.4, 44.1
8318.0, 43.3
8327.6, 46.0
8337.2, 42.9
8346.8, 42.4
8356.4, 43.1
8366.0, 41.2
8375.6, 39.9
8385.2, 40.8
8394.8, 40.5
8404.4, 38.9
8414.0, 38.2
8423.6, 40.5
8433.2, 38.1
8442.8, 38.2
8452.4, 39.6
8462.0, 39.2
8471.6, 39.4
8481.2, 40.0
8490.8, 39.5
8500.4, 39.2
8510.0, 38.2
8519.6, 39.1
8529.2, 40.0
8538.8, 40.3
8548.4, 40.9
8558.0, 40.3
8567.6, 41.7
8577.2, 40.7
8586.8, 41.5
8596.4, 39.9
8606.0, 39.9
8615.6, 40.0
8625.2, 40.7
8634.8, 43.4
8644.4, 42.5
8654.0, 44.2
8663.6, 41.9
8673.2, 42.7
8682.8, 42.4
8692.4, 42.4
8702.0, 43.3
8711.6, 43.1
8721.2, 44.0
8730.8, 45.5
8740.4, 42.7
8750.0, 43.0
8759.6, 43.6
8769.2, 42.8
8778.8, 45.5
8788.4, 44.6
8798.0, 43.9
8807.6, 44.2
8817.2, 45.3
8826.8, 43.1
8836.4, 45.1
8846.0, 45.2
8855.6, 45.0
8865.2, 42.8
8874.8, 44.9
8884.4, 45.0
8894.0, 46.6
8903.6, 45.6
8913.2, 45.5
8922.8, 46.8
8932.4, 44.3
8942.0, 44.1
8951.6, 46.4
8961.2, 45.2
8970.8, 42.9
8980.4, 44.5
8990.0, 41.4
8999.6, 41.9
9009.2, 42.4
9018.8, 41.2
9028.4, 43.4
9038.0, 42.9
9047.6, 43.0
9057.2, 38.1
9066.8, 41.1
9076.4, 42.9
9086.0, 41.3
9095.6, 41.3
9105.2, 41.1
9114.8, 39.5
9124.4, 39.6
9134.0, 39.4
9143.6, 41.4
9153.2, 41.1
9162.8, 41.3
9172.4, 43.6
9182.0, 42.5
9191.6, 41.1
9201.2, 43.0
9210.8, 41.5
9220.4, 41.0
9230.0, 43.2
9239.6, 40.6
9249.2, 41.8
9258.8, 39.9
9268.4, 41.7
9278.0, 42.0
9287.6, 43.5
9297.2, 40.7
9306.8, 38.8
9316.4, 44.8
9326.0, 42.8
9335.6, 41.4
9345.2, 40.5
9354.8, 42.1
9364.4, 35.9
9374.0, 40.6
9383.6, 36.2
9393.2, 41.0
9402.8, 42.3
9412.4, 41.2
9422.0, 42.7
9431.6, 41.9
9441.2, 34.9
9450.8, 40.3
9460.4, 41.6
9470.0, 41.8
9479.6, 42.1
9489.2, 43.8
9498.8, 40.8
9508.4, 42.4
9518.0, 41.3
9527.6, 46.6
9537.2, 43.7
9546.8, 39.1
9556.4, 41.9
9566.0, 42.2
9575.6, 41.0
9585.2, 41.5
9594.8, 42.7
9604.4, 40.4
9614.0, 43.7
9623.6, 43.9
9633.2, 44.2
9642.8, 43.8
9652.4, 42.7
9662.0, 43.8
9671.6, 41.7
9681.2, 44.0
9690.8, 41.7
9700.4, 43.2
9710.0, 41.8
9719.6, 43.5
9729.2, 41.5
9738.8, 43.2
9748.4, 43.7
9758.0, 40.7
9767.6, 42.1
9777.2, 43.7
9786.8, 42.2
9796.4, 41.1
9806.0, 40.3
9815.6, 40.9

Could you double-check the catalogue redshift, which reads 0.18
